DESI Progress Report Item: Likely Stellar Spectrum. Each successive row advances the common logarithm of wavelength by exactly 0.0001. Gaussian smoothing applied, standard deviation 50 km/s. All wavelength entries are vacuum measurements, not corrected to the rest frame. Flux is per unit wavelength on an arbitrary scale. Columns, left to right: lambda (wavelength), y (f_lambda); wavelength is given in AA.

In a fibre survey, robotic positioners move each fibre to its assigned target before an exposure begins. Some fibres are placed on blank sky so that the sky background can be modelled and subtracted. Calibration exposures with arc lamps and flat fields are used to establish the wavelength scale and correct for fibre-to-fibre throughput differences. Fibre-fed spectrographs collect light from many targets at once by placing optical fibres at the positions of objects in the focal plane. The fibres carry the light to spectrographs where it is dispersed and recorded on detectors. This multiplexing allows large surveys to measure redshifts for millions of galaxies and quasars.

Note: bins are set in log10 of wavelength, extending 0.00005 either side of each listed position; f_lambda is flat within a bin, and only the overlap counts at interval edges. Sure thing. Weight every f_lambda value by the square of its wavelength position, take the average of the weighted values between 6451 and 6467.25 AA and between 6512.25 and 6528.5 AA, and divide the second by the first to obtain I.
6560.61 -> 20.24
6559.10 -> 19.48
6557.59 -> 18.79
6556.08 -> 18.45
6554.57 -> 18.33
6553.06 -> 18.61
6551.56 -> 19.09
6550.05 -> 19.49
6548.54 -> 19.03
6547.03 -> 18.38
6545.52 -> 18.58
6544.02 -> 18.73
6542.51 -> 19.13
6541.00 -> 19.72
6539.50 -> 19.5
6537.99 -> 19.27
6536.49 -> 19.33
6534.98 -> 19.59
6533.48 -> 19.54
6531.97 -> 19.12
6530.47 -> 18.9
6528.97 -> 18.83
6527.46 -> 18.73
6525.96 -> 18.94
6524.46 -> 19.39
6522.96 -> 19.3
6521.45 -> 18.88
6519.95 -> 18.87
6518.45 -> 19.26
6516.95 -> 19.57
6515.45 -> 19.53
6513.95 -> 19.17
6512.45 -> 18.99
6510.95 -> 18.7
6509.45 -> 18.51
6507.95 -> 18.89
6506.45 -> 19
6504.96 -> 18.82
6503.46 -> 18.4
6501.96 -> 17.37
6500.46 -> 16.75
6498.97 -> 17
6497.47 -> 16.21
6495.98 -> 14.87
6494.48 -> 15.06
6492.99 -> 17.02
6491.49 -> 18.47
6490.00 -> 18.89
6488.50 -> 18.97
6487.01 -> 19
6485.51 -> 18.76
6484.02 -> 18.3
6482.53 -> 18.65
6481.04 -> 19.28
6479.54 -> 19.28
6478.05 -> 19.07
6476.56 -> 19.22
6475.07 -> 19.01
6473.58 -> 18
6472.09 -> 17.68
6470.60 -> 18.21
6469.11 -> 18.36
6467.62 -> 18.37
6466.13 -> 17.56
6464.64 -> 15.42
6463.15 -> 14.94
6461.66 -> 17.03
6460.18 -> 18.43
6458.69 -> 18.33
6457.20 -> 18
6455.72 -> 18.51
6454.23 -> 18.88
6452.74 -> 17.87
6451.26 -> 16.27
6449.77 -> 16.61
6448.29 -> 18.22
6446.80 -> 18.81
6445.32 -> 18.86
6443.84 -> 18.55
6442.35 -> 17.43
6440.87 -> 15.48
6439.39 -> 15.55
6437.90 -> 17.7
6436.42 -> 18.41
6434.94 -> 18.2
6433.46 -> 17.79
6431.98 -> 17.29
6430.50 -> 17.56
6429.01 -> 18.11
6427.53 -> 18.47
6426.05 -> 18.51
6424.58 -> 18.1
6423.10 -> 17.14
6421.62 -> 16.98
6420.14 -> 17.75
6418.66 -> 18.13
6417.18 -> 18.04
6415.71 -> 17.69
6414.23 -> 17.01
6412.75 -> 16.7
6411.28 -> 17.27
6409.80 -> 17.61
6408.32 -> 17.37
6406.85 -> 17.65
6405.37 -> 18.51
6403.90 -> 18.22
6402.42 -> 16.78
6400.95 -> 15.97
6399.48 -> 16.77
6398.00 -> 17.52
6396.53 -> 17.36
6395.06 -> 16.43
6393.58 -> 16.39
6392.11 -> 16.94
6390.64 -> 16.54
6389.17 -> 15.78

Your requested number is 1.12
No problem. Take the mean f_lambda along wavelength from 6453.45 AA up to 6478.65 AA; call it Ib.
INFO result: 17.9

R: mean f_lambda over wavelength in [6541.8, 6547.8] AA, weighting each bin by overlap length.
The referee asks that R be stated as 18.7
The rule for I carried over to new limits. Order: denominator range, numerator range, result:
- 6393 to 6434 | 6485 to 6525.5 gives 1.08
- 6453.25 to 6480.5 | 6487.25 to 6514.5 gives 1.00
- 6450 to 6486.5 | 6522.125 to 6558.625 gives 1.08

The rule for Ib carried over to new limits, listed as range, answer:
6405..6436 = 17.7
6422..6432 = 17.9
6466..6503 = 18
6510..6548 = 19.1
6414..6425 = 17.6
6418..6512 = 17.9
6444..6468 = 17.6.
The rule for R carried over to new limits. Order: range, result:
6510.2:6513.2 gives 18.8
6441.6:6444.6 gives 18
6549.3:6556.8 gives 18.8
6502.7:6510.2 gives 18.7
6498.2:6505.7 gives 17.7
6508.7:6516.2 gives 19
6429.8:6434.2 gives 17.6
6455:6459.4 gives 18.3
